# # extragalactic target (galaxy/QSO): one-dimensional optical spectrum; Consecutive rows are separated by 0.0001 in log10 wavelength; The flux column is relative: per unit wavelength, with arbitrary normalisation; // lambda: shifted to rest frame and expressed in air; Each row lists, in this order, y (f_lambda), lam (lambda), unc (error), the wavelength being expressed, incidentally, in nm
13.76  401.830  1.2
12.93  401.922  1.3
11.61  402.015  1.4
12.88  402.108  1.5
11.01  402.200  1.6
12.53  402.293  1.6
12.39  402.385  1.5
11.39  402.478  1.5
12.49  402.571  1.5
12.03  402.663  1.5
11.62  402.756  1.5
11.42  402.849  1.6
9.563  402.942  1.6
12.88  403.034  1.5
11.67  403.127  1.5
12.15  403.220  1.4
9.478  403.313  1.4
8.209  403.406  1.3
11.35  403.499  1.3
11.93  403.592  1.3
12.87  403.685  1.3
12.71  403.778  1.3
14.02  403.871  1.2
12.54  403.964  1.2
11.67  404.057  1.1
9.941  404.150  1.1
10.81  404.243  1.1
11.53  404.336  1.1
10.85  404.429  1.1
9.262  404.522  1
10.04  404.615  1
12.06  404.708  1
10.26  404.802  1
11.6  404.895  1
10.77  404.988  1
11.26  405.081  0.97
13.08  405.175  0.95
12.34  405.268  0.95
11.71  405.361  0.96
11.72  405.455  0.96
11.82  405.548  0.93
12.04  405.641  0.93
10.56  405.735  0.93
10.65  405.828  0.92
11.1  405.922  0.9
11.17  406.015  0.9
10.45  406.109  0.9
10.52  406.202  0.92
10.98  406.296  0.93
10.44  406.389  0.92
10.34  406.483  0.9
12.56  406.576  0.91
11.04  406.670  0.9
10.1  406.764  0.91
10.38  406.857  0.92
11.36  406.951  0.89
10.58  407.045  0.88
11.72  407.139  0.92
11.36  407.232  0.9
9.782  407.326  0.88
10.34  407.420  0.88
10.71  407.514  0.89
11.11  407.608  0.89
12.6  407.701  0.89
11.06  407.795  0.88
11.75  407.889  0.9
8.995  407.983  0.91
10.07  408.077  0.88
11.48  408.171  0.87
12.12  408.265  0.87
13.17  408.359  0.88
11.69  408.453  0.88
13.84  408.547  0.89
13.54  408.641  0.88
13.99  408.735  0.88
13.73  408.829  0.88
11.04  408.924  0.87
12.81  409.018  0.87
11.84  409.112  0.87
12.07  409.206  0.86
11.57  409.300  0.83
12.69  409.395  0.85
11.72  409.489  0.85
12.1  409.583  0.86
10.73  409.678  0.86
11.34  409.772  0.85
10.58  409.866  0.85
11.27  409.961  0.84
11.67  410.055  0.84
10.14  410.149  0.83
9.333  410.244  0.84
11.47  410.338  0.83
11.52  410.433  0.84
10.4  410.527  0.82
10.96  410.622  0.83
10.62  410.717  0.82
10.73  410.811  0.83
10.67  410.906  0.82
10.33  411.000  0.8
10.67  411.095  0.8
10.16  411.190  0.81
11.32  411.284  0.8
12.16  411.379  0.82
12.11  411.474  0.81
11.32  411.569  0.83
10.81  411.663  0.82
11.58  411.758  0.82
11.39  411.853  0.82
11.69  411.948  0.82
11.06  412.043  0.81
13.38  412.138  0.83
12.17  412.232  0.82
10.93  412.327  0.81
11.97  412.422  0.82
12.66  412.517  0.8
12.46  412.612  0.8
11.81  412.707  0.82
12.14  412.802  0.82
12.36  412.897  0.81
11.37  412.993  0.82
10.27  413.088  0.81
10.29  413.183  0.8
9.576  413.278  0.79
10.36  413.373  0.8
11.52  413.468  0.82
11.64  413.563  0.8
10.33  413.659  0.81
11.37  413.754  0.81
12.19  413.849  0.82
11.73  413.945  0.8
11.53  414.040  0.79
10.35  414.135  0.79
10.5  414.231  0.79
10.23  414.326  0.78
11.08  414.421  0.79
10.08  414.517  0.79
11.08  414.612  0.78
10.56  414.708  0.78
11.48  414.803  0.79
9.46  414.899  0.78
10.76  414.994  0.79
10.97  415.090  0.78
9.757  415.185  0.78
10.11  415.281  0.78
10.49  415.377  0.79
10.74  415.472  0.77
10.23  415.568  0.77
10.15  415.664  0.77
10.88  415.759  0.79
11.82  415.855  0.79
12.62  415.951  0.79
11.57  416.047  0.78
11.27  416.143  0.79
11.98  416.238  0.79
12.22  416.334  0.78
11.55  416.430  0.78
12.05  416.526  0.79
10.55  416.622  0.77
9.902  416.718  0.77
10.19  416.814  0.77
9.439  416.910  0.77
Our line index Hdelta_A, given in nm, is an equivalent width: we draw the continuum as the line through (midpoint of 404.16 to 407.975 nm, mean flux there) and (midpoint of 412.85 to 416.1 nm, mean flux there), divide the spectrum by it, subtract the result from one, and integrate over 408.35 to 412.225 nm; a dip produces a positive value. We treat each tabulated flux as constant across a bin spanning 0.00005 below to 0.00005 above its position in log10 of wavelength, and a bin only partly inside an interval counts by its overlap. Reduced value -0.22 nm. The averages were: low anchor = 11.1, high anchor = 10.9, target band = 11.6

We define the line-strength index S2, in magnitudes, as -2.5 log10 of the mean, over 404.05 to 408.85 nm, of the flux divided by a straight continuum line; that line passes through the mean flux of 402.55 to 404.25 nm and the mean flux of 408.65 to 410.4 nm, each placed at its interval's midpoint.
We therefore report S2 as 0.03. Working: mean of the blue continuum 11.5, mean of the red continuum 11.7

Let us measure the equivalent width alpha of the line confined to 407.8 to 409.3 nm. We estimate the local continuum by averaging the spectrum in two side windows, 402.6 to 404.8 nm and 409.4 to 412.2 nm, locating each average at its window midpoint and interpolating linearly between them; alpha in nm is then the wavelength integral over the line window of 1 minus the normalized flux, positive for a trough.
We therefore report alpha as -0.12 nm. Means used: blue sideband 11.3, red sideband 11.2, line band 12.1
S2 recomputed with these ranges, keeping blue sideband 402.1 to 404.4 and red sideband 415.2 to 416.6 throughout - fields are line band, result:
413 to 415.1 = 0.05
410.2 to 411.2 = 0.07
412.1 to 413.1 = -0.06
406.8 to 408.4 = 0.04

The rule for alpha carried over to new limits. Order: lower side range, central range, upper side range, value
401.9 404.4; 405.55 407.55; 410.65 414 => 0.115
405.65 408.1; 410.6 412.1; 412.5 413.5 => 0.009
